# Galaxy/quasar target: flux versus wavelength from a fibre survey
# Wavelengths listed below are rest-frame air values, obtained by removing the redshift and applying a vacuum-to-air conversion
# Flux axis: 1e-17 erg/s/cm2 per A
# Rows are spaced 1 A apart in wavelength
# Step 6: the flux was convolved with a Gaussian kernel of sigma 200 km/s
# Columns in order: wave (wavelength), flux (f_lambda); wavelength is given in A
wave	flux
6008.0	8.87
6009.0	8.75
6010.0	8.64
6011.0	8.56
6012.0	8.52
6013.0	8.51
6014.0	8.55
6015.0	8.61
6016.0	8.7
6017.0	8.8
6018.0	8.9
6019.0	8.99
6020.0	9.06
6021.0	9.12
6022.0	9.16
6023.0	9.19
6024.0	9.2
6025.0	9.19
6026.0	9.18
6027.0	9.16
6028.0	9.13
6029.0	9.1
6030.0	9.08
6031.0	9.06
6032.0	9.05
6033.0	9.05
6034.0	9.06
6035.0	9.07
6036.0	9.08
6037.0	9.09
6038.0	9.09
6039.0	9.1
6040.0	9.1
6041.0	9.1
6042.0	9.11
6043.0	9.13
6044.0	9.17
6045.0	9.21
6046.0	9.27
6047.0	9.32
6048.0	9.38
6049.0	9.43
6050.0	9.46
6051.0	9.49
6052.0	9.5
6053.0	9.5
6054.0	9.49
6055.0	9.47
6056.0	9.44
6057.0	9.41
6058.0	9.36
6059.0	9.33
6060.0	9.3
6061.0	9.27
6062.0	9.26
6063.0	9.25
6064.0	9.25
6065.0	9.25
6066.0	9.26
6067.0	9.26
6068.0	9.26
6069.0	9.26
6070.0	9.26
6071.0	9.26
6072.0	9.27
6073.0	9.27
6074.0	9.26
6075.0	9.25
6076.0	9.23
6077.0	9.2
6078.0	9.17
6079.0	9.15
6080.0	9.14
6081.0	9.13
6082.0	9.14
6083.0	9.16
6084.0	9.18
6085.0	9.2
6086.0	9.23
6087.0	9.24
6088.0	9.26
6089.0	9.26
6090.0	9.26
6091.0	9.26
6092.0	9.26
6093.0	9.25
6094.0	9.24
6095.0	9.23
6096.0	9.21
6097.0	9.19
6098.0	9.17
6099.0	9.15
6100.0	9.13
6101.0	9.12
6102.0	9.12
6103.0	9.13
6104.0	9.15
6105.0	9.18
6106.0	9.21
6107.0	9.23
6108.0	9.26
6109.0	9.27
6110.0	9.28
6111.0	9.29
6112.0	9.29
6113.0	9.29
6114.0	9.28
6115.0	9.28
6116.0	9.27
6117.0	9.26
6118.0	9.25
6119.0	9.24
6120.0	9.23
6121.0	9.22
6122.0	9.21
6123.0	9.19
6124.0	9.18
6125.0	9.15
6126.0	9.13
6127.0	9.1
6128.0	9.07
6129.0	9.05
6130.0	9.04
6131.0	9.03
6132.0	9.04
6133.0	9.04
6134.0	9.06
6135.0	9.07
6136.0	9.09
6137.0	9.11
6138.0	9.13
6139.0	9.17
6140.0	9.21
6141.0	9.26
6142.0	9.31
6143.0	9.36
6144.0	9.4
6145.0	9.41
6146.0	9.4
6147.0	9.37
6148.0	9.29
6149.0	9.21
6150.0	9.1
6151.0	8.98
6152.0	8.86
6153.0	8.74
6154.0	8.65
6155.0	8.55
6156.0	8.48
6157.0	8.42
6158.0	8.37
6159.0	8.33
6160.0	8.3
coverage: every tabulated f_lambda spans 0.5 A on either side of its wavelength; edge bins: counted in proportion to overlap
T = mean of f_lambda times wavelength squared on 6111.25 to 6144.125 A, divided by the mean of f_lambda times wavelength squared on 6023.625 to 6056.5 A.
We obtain 1.0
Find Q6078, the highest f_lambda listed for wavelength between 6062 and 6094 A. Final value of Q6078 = 9.27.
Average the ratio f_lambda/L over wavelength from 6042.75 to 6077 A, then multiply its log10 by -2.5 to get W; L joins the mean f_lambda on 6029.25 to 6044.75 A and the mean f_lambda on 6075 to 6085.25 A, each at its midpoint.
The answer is -0.02 mag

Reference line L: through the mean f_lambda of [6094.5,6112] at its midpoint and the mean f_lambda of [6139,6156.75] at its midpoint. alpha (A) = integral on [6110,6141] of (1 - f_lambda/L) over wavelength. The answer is -0.1 A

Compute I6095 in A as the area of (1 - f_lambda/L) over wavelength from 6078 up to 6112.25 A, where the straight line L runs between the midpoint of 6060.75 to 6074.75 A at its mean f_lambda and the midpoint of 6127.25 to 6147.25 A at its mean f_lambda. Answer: 0.1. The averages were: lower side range 9.26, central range 9.2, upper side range 9.18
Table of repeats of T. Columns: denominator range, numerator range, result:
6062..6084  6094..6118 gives 1.01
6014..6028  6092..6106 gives 1.05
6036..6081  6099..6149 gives 1.01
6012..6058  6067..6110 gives 1.03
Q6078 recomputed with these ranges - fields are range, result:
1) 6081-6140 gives 9.29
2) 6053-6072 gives 9.5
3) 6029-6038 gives 9.1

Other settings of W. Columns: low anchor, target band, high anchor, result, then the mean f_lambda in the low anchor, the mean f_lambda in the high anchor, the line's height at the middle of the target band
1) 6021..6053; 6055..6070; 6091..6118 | -0.01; 9.19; 9.22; 9.2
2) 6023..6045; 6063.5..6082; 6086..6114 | -0.01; 9.11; 9.22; 9.18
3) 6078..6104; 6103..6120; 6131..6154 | -0.01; 9.19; 9.15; 9.17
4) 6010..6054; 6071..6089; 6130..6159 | -0.02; 9.08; 9.03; 9.06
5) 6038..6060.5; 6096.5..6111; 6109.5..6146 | 0.01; 9.32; 9.2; 9.23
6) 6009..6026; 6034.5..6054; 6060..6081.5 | -0.02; 8.86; 9.24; 9.05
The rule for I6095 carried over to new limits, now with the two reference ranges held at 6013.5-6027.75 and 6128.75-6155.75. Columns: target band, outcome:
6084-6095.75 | -0.2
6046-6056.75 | -0.5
